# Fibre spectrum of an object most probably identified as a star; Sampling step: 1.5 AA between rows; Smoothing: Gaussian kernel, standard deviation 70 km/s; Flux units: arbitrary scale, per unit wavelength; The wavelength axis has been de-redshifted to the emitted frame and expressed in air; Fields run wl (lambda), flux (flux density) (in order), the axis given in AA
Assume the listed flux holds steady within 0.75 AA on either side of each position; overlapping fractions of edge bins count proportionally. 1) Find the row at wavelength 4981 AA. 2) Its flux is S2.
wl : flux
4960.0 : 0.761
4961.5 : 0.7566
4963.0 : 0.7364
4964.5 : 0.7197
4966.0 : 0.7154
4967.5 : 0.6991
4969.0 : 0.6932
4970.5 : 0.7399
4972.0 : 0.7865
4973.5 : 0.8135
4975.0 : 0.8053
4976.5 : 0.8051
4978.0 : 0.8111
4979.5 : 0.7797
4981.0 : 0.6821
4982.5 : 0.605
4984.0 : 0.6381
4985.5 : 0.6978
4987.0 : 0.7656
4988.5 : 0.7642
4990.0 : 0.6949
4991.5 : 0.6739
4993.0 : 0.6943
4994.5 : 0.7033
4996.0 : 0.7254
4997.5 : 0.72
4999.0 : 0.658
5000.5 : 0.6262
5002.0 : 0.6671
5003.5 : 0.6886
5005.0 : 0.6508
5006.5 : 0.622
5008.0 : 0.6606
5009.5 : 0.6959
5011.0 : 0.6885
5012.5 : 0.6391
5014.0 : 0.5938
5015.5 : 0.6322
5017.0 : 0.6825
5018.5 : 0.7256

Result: 0.6821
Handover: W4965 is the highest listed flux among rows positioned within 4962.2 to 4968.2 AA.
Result 0.7364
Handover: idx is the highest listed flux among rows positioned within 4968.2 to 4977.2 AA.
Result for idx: 0.8135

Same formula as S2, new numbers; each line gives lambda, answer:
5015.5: 0.6322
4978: 0.8111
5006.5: 0.622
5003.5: 0.6886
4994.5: 0.7033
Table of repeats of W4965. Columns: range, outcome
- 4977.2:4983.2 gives 0.8111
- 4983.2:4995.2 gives 0.7656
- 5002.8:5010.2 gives 0.6959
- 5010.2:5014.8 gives 0.6885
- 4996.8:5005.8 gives 0.72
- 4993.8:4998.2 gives 0.7254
